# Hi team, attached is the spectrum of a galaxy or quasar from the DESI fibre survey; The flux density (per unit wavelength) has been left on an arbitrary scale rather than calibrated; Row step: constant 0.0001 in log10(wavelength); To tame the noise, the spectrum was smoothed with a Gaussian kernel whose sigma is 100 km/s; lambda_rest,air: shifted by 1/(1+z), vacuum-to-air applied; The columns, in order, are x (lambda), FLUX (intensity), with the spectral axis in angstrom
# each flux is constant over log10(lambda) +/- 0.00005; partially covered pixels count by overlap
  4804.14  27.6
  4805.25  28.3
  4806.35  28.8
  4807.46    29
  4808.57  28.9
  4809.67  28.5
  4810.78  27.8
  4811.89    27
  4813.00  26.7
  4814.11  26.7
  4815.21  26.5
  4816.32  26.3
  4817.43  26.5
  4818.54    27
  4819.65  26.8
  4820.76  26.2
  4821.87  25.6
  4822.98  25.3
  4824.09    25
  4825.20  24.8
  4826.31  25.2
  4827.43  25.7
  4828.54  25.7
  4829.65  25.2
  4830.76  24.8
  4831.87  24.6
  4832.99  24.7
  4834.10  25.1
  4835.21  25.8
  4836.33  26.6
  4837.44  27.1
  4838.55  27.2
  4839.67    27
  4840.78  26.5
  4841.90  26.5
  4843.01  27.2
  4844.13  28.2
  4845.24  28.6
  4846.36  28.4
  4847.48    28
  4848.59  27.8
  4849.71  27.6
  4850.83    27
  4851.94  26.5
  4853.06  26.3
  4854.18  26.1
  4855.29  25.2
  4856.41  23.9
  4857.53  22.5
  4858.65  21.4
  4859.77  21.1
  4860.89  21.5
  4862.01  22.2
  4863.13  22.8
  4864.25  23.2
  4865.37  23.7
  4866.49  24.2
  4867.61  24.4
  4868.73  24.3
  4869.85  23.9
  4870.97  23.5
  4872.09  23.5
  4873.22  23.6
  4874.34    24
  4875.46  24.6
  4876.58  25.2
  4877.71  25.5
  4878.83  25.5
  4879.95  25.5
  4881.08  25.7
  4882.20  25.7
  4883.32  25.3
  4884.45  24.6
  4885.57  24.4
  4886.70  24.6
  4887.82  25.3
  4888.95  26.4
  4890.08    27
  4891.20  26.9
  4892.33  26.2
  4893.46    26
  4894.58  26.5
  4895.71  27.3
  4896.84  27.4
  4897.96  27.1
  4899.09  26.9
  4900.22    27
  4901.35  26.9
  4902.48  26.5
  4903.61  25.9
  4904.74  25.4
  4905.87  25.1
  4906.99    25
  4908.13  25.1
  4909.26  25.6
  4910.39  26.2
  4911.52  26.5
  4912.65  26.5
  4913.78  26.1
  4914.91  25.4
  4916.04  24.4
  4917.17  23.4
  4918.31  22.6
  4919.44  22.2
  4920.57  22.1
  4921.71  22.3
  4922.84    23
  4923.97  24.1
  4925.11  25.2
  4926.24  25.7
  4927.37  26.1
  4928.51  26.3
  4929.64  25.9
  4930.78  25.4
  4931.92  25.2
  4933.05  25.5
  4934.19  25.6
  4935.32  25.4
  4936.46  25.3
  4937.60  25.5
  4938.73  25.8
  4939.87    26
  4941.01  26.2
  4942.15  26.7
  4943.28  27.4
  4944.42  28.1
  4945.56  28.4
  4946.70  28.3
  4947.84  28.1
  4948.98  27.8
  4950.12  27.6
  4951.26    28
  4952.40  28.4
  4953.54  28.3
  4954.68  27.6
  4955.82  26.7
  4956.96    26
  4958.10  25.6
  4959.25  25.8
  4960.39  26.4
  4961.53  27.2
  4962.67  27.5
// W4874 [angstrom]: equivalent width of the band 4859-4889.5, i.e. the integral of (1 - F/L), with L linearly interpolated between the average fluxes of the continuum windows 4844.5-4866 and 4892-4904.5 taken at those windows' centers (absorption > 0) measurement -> 1.8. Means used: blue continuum 25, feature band 24.2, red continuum 26.7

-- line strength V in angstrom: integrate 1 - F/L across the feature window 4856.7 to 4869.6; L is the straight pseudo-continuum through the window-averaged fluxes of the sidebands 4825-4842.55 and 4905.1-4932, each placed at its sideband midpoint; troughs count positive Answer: 1.3 angstrom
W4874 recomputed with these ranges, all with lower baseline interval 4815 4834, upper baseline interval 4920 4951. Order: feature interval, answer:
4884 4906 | -0.34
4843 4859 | -0.42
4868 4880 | 0.62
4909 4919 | 0.28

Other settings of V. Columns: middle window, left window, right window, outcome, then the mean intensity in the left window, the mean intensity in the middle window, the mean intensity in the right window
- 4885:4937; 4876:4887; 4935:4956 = 1.3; 25.2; 25.5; 27.2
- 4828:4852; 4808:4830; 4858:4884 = -1.2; 26.4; 26.7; 23.9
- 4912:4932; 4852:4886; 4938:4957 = 1.4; 24.1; 24.5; 27.4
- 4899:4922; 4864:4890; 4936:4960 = 0.6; 24.7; 25.1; 27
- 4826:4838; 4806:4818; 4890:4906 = 0.8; 27.5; 25.5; 26.6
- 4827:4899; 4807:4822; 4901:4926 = 1.6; 27.1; 25.4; 24.8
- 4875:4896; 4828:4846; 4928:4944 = 0.4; 26.3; 25.7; 25.9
